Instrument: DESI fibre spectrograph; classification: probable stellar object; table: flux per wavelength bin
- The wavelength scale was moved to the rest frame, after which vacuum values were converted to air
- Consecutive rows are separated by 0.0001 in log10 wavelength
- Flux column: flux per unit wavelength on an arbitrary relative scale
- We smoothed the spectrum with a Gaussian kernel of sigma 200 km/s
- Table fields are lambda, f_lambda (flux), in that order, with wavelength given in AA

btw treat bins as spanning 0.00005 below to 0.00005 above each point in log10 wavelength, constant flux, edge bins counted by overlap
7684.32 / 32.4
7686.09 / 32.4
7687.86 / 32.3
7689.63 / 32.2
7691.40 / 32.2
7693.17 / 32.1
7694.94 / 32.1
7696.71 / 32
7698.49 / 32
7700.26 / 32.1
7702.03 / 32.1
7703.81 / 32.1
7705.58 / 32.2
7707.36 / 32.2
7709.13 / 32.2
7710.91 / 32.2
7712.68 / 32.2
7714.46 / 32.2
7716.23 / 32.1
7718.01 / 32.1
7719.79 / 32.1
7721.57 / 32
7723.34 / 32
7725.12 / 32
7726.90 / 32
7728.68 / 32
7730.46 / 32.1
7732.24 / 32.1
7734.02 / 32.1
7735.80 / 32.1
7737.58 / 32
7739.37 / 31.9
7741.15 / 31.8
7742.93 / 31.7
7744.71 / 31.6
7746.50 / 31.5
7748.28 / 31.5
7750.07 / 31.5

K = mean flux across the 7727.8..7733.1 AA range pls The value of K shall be 32.1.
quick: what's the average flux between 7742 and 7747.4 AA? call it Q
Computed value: 31.6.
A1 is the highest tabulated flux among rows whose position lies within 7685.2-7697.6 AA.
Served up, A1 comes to 32.4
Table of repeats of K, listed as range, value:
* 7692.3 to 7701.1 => 32.1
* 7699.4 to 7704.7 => 32.1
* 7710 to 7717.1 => 32.2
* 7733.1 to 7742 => 32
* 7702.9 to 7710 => 32.2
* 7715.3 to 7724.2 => 32.1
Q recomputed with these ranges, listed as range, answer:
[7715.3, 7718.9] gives 32.1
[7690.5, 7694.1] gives 32.2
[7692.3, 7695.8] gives 32.1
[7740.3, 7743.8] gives 31.8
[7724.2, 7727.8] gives 32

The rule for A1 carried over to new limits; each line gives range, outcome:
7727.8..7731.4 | 32.1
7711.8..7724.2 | 32.2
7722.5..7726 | 32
